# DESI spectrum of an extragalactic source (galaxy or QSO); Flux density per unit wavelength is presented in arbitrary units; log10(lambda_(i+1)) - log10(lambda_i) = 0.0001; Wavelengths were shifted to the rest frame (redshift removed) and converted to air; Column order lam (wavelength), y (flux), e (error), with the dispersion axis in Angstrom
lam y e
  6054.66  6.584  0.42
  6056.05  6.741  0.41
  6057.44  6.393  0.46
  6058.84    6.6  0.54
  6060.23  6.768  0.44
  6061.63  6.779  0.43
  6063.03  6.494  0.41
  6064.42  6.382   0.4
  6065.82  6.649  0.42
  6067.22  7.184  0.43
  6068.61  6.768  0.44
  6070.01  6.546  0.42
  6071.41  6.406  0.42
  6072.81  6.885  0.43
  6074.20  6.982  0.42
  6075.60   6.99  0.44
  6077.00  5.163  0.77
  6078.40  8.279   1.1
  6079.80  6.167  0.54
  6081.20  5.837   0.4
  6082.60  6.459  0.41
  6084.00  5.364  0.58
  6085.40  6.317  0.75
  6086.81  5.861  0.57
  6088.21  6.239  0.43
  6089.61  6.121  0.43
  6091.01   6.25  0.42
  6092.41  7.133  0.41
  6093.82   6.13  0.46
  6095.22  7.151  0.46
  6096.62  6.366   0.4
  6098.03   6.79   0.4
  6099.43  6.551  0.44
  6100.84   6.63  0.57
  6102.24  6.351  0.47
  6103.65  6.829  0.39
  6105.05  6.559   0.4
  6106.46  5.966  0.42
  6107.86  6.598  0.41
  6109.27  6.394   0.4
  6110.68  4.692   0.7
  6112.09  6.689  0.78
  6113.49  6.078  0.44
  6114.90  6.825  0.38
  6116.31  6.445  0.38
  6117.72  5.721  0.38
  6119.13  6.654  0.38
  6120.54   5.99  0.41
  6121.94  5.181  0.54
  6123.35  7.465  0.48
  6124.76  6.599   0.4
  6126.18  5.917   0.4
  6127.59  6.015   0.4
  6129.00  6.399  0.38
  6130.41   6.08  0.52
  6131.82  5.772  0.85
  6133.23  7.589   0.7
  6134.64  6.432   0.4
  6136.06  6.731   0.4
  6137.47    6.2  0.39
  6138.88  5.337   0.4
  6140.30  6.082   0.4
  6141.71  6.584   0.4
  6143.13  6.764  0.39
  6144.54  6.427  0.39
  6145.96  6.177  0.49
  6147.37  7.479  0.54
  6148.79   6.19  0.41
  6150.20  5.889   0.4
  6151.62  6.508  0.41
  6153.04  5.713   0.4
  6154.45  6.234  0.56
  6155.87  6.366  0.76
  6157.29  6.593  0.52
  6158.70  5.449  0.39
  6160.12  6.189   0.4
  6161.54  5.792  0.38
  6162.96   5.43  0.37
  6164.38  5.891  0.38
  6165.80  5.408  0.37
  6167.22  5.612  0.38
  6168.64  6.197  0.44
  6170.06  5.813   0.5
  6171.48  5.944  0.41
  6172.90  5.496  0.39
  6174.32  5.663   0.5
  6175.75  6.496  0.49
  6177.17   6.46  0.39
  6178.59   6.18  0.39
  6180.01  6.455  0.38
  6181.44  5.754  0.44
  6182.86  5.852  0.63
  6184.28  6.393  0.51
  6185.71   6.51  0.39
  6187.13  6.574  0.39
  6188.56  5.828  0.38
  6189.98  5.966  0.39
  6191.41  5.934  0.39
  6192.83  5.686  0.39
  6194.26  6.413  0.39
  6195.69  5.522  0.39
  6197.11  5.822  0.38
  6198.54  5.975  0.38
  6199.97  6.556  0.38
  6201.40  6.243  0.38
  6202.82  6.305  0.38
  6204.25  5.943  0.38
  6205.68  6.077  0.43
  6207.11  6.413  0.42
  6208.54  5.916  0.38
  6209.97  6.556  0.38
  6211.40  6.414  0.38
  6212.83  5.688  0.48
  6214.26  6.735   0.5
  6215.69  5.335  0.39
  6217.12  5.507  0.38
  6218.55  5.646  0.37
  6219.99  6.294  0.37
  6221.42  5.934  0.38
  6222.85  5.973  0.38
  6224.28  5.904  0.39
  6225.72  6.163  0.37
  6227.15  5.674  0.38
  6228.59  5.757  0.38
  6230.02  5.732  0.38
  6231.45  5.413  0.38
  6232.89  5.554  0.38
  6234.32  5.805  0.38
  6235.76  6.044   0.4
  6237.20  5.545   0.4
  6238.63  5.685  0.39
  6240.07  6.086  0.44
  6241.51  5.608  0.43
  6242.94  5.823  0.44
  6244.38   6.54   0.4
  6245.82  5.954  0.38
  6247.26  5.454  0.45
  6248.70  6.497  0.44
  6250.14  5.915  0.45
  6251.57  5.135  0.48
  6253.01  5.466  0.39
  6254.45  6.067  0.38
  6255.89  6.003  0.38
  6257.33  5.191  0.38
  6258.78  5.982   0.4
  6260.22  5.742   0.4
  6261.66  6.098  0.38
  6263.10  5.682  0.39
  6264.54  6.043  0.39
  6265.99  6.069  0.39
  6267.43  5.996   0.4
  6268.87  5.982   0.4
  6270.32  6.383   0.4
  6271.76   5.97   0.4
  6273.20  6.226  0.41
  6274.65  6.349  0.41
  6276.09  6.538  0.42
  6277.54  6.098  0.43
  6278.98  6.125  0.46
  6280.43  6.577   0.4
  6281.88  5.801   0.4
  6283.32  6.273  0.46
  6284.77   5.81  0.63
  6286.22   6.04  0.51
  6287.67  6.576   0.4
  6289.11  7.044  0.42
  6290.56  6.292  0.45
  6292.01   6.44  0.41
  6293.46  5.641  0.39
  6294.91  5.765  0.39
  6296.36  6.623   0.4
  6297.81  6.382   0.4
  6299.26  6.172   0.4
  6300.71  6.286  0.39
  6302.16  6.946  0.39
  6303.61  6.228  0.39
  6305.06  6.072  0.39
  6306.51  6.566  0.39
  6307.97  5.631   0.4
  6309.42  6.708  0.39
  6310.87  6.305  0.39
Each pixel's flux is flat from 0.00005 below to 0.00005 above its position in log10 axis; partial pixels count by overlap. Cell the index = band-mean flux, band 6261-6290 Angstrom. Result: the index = 6.19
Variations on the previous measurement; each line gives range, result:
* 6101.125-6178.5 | 6.19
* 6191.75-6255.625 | 5.93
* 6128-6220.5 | 6.12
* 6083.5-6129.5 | 6.31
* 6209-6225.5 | 6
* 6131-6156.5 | 6.36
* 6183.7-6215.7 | 6.14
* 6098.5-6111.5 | 6.3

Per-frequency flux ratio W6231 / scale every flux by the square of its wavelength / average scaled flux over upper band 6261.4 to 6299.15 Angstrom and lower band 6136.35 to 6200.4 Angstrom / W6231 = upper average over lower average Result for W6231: 1.05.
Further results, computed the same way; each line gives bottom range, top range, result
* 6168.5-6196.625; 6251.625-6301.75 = 1.04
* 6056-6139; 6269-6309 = 1.04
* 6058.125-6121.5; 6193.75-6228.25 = 0.98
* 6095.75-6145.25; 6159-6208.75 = 0.97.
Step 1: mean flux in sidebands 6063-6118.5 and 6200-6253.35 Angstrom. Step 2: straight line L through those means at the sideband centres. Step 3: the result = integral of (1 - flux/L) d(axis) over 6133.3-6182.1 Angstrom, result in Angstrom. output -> 0.4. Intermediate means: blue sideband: 6.43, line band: 6.13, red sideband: 5.92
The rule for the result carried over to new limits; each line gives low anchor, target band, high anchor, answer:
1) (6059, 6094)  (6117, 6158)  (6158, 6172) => -2.20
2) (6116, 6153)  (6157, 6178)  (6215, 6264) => 0.93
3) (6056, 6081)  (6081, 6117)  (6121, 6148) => 1.04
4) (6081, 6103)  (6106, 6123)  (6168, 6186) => 0.41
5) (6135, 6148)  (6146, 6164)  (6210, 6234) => 0.50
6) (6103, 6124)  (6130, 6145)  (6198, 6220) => -0.34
